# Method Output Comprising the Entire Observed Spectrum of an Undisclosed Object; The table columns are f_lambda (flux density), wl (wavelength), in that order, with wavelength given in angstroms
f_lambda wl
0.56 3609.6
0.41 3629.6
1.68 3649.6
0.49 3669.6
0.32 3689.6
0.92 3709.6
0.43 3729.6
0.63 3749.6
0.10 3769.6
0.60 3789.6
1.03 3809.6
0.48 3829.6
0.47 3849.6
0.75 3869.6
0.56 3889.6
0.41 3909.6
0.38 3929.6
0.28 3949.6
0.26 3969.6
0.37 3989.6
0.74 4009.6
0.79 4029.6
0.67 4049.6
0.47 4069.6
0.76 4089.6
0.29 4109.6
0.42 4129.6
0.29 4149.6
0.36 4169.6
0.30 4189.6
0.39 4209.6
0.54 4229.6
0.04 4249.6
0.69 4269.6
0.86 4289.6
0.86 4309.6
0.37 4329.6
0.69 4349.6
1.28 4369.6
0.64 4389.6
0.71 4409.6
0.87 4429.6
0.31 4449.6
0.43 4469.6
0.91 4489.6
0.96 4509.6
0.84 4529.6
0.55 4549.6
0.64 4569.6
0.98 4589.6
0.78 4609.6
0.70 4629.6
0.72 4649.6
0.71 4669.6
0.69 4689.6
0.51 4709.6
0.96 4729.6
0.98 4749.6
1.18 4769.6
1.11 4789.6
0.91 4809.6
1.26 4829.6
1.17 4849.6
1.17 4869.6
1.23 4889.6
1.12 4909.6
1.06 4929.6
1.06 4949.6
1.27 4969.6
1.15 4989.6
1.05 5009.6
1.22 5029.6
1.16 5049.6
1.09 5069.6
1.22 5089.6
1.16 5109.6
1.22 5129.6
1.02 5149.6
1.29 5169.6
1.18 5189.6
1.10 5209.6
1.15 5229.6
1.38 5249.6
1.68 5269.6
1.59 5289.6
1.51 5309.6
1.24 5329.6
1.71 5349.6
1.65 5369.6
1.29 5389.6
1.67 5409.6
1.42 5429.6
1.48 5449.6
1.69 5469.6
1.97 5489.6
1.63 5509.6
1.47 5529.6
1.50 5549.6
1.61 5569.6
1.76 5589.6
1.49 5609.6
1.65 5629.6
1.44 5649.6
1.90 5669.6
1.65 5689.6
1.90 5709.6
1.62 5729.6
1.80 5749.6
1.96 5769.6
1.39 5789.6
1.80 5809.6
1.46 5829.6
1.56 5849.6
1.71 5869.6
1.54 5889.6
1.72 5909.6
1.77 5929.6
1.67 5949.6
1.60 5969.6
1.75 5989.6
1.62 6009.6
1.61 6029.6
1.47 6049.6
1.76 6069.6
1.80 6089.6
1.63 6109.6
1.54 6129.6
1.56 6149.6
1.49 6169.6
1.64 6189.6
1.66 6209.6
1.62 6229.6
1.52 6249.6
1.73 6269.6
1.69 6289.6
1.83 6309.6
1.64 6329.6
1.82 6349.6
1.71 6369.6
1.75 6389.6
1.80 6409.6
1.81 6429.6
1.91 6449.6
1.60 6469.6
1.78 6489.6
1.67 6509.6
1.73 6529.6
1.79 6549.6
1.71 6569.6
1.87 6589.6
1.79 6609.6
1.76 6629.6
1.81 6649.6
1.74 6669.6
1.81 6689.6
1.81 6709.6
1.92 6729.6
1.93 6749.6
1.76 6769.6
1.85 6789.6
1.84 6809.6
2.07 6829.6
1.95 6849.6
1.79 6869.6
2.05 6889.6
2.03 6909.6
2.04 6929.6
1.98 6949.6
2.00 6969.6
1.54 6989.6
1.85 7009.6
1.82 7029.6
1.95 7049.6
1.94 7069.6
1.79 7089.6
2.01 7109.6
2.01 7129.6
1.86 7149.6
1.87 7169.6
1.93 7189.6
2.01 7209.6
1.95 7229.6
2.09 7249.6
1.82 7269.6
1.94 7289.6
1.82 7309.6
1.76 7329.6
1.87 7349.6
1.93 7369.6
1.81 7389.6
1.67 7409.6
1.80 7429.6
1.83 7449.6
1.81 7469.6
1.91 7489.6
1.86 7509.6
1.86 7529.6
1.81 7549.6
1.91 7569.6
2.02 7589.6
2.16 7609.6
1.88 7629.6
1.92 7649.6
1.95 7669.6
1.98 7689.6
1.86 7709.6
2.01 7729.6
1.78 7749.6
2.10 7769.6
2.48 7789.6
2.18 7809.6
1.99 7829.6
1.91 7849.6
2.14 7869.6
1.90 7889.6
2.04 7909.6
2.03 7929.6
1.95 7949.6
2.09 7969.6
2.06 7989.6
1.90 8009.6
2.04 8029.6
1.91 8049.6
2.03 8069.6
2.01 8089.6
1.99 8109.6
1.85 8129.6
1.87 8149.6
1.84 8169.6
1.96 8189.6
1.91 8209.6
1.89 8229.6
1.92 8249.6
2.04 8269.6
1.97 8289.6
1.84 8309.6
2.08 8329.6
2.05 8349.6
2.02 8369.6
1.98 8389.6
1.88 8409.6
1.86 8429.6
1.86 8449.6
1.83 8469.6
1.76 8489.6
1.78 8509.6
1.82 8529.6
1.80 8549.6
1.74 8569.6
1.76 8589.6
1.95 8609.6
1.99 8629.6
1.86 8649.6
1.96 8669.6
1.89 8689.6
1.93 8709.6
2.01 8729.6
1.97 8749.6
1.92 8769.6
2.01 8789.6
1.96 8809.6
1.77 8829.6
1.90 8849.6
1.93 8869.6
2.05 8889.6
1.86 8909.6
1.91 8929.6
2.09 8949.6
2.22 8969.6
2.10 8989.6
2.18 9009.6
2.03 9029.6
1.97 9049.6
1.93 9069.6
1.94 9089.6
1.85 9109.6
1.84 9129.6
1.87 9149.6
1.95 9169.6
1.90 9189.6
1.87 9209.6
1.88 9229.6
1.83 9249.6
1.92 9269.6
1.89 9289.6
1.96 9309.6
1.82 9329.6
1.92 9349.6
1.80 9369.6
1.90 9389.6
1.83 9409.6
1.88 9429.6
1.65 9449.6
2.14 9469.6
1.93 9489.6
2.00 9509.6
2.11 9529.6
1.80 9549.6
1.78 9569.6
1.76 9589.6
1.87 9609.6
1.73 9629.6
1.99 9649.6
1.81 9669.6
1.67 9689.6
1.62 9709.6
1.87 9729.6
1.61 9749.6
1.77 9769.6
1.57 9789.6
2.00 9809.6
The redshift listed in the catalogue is 0.186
